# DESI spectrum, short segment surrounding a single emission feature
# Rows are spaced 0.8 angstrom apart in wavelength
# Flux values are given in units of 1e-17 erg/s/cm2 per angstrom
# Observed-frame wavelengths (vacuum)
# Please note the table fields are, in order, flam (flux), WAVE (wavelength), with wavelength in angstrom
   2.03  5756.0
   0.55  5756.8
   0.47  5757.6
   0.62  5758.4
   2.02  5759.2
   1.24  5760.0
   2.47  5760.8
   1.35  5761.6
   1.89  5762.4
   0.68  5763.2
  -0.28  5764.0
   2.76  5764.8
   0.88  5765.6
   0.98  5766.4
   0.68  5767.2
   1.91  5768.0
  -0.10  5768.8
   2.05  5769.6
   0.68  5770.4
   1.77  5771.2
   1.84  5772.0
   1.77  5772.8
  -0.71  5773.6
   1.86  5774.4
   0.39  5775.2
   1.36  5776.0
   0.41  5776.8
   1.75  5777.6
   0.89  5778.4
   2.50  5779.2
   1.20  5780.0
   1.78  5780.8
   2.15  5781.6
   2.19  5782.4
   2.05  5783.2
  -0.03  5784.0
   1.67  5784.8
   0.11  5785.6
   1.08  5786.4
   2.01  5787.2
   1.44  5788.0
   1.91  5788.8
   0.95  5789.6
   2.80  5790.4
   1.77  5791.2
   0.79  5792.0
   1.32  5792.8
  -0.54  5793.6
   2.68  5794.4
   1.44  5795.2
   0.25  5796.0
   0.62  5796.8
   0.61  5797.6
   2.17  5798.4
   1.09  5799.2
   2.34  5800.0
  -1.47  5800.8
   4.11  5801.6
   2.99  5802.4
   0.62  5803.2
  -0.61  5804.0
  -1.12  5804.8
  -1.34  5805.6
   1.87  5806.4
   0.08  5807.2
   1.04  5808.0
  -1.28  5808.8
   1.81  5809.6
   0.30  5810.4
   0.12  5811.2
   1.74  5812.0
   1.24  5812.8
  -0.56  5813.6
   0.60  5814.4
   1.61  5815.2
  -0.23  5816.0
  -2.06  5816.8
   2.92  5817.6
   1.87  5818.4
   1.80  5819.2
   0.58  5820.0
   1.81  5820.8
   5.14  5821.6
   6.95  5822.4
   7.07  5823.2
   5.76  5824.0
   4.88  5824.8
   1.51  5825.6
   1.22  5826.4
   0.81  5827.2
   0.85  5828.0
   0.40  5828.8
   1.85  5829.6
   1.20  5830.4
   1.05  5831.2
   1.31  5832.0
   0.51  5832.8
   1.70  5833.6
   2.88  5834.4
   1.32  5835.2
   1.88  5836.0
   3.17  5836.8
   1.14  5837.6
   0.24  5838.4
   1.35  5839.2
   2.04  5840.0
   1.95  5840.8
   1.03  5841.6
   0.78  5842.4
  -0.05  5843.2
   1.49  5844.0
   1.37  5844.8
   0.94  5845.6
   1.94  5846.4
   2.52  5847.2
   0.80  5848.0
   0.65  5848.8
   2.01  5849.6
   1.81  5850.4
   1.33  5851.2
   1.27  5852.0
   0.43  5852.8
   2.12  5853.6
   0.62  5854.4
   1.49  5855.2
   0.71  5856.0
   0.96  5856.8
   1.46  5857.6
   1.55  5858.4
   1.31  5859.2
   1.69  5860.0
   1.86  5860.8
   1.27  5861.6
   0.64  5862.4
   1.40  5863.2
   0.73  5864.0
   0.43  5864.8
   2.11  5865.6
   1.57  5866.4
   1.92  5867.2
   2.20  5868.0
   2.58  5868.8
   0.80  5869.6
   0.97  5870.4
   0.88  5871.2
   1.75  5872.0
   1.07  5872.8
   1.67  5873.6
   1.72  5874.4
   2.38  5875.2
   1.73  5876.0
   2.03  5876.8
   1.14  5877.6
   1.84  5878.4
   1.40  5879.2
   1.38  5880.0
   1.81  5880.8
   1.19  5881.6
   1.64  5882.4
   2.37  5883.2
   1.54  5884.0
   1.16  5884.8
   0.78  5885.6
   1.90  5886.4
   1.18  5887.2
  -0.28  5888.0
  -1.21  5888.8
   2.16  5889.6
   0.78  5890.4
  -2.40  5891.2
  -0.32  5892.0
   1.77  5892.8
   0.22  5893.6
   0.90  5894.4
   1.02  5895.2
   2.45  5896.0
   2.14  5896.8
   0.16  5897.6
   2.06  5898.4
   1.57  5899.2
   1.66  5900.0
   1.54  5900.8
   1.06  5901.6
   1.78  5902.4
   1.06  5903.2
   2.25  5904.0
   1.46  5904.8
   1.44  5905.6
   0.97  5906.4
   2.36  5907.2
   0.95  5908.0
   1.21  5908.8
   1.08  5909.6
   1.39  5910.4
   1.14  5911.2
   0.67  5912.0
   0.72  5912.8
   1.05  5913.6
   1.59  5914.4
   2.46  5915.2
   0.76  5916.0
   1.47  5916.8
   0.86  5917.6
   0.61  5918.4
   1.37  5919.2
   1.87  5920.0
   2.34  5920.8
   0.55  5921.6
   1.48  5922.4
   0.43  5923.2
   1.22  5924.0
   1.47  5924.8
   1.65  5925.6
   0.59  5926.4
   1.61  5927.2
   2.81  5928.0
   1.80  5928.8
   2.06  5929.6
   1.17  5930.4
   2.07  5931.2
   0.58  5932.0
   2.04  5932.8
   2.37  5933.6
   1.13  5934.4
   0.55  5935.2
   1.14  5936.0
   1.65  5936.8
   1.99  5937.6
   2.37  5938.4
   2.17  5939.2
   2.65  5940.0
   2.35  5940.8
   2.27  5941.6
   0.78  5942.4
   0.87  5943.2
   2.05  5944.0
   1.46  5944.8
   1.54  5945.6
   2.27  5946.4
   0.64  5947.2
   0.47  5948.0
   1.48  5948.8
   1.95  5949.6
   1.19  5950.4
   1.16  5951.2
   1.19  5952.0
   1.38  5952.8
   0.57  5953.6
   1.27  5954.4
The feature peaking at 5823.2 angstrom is H-beta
